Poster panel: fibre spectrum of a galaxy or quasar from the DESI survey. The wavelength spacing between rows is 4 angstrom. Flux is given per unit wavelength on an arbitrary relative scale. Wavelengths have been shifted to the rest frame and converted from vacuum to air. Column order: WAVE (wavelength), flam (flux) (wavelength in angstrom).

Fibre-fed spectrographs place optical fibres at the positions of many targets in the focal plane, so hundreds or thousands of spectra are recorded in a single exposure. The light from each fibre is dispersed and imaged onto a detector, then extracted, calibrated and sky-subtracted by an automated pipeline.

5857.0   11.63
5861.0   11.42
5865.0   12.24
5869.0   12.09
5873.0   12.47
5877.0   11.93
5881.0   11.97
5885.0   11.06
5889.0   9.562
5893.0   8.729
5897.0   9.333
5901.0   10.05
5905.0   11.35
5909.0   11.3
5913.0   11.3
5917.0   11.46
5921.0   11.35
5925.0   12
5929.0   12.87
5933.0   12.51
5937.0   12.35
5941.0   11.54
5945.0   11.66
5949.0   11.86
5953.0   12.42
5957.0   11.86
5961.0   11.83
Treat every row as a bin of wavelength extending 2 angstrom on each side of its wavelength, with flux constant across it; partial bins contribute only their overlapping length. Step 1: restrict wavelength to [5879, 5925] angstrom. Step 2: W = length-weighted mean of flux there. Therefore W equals 10.7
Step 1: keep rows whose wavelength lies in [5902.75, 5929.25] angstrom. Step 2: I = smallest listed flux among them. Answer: 11.3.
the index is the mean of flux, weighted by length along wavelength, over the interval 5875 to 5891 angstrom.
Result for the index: 11.1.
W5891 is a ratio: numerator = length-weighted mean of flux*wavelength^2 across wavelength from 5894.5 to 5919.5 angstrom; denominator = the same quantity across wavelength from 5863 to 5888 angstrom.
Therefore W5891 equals 0.9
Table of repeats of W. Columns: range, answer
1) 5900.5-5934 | 11.6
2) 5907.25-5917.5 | 11.3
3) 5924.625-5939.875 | 12.4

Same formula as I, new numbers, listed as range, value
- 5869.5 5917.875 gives 8.729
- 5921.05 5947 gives 11.54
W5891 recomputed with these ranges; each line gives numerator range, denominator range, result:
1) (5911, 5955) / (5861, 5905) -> 1.11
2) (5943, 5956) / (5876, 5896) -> 1.16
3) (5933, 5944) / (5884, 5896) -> 1.27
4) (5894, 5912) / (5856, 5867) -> 0.90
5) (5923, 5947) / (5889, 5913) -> 1.21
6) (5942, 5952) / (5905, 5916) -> 1.06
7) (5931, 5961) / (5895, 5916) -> 1.14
